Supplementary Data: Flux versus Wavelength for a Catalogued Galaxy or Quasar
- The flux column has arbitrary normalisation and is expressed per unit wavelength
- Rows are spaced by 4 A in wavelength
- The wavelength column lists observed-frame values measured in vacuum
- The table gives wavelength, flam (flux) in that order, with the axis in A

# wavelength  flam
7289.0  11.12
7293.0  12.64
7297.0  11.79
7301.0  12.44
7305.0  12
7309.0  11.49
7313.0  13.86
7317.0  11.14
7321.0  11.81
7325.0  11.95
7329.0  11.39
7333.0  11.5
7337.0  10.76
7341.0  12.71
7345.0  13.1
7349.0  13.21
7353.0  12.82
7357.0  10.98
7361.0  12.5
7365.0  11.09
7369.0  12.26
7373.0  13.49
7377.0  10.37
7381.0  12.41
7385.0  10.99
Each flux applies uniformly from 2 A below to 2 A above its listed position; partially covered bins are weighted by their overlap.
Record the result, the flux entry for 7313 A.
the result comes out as 13.86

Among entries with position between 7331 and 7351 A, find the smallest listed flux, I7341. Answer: 10.76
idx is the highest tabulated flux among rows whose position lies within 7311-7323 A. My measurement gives 13.86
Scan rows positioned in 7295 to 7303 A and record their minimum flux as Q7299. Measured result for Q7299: 11.79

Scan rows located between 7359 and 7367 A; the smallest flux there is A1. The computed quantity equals 11.09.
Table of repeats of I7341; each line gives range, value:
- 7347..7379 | 10.37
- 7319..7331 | 11.39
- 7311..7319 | 11.14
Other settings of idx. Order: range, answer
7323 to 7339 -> 11.95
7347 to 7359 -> 13.21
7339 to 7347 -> 13.1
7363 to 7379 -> 13.49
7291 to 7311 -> 12.64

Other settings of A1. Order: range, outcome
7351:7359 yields 10.98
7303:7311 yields 11.49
